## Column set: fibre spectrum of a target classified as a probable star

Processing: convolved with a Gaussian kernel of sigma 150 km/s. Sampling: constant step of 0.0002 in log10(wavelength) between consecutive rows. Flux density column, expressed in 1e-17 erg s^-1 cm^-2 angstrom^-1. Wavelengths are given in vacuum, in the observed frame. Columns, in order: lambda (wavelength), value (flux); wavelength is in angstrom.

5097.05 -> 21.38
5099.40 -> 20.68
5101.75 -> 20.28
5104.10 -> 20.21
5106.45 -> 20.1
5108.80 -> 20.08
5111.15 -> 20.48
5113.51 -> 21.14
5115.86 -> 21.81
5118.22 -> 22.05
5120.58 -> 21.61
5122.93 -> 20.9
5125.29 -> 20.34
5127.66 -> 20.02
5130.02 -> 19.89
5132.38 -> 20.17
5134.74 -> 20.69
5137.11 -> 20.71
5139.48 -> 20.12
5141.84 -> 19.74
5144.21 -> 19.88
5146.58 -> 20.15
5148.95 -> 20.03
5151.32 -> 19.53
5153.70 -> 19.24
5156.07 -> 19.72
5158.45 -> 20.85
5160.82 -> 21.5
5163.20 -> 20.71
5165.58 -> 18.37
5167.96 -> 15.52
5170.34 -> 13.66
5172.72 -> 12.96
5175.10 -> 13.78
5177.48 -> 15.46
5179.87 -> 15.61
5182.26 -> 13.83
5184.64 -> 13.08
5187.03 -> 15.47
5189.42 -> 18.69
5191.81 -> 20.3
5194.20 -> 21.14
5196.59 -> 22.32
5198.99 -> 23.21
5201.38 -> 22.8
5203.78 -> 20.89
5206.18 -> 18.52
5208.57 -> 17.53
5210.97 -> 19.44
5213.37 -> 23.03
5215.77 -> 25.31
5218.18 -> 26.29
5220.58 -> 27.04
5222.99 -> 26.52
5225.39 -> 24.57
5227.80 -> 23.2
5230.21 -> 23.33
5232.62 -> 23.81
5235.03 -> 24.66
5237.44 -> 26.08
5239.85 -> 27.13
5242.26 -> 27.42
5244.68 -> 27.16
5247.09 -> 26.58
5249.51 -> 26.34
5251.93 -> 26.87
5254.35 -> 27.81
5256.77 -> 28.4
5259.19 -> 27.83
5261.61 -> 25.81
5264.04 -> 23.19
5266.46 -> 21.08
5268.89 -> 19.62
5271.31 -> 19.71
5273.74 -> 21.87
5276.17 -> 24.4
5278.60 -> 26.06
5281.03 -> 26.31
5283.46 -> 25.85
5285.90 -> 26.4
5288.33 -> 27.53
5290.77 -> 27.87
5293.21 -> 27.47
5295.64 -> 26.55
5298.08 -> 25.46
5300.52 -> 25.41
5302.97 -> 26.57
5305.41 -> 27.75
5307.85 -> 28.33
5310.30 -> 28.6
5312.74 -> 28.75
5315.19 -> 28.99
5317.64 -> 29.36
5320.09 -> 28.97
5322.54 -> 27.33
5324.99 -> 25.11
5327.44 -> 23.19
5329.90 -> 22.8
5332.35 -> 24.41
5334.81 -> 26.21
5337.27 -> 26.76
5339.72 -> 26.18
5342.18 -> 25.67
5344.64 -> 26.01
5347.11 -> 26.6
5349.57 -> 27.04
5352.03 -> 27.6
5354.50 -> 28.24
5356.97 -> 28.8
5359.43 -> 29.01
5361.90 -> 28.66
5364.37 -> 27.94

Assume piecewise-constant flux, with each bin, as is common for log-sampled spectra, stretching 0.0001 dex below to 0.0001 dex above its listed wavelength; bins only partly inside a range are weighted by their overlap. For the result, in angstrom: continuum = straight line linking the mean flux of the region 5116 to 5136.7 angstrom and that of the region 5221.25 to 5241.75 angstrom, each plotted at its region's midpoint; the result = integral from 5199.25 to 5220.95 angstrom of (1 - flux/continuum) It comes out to 1.81 angstrom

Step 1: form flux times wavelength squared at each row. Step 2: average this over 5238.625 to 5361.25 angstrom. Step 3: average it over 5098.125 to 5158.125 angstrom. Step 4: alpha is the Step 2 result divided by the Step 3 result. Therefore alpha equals 1.4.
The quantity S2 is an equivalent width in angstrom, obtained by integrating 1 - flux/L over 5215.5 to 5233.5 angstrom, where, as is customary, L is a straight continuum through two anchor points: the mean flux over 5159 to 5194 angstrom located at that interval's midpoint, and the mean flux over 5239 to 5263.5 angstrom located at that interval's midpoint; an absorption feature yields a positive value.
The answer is -1.4 angstrom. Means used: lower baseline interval 16.6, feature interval 25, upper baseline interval 27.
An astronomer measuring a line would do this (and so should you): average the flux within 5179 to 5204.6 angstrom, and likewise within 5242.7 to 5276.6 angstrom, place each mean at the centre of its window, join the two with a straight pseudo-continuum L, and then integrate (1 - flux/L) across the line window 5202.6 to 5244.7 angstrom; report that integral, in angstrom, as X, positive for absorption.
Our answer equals -4.27 angstrom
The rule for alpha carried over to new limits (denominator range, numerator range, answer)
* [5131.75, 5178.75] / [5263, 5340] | 1.47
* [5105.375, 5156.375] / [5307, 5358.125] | 1.42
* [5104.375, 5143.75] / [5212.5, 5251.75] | 1.30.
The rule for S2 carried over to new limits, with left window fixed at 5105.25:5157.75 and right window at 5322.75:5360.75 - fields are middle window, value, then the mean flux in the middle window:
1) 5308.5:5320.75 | -1.6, 28.9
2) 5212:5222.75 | -1.2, 25.4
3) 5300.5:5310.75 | -0.9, 27.4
